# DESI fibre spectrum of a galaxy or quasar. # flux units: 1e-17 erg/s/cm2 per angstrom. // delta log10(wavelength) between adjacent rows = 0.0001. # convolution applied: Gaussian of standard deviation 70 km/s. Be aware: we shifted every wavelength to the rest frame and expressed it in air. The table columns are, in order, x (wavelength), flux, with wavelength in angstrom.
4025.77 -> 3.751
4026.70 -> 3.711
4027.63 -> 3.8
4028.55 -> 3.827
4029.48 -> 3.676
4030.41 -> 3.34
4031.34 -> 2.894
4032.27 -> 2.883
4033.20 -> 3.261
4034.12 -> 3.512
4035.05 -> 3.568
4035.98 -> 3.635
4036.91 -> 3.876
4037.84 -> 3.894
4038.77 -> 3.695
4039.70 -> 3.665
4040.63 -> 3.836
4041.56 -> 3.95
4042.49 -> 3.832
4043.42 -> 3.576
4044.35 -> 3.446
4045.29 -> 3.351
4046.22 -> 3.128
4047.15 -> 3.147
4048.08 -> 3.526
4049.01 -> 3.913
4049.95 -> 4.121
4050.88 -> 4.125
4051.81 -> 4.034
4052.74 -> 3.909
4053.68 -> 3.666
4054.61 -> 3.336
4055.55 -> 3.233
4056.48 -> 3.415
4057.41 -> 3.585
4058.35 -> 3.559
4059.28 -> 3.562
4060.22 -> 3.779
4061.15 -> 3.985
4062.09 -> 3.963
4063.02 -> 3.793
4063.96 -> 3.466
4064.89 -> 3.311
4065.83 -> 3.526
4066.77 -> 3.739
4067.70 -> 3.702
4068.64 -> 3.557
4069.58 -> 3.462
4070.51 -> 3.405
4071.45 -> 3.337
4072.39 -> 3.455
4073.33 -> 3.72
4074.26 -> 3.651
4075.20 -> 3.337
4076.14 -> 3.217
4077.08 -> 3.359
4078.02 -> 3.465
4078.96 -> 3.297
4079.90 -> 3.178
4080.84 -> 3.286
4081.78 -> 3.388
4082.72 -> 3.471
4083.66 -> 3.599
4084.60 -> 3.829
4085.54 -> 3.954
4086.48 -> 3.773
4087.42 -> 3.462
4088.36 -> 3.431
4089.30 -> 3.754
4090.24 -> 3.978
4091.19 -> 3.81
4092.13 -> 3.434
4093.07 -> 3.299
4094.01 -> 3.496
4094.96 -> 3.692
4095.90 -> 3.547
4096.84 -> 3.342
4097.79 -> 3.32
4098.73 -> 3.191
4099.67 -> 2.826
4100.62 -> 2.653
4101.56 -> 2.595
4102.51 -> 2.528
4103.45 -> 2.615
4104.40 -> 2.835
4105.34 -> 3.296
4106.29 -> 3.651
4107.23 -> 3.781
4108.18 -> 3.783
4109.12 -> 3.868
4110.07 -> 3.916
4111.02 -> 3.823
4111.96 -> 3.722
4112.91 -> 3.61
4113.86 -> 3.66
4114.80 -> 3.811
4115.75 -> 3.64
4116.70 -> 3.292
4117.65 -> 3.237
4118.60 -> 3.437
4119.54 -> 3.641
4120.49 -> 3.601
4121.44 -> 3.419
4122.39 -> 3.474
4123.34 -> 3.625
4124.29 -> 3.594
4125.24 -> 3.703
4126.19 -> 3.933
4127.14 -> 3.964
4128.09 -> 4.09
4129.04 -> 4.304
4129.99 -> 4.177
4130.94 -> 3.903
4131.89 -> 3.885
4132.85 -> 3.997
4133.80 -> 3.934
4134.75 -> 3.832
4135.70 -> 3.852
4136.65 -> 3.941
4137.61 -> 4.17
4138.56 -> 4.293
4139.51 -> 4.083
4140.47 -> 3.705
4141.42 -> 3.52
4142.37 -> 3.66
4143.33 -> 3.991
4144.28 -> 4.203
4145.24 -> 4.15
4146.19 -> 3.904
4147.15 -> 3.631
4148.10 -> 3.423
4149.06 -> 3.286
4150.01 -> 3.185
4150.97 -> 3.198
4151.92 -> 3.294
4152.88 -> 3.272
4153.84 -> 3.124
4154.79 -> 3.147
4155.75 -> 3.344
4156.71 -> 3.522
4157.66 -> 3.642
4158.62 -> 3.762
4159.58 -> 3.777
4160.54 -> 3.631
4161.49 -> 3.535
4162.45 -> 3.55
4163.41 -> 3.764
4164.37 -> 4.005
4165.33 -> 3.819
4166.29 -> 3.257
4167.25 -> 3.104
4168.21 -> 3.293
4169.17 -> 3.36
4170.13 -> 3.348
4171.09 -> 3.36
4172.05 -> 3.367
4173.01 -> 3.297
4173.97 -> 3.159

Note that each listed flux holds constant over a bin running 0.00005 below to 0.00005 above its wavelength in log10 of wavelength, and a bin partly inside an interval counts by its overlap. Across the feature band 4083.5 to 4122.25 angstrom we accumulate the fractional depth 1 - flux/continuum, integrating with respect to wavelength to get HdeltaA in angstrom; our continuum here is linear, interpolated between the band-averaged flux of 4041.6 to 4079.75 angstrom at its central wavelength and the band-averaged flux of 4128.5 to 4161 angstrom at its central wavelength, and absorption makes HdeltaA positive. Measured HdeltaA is 1.97 angstrom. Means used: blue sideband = 3.58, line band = 3.47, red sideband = 3.73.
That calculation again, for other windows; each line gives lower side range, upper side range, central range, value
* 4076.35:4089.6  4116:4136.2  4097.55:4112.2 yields 1.5 angstrom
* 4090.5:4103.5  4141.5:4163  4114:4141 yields -3.2 angstrom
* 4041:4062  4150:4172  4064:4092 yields 0.6 angstrom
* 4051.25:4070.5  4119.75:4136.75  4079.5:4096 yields 0.6 angstrom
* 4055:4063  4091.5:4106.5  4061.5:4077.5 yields -0.1 angstrom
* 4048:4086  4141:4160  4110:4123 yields -0.1 angstrom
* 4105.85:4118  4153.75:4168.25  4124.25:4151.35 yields -1.9 angstrom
